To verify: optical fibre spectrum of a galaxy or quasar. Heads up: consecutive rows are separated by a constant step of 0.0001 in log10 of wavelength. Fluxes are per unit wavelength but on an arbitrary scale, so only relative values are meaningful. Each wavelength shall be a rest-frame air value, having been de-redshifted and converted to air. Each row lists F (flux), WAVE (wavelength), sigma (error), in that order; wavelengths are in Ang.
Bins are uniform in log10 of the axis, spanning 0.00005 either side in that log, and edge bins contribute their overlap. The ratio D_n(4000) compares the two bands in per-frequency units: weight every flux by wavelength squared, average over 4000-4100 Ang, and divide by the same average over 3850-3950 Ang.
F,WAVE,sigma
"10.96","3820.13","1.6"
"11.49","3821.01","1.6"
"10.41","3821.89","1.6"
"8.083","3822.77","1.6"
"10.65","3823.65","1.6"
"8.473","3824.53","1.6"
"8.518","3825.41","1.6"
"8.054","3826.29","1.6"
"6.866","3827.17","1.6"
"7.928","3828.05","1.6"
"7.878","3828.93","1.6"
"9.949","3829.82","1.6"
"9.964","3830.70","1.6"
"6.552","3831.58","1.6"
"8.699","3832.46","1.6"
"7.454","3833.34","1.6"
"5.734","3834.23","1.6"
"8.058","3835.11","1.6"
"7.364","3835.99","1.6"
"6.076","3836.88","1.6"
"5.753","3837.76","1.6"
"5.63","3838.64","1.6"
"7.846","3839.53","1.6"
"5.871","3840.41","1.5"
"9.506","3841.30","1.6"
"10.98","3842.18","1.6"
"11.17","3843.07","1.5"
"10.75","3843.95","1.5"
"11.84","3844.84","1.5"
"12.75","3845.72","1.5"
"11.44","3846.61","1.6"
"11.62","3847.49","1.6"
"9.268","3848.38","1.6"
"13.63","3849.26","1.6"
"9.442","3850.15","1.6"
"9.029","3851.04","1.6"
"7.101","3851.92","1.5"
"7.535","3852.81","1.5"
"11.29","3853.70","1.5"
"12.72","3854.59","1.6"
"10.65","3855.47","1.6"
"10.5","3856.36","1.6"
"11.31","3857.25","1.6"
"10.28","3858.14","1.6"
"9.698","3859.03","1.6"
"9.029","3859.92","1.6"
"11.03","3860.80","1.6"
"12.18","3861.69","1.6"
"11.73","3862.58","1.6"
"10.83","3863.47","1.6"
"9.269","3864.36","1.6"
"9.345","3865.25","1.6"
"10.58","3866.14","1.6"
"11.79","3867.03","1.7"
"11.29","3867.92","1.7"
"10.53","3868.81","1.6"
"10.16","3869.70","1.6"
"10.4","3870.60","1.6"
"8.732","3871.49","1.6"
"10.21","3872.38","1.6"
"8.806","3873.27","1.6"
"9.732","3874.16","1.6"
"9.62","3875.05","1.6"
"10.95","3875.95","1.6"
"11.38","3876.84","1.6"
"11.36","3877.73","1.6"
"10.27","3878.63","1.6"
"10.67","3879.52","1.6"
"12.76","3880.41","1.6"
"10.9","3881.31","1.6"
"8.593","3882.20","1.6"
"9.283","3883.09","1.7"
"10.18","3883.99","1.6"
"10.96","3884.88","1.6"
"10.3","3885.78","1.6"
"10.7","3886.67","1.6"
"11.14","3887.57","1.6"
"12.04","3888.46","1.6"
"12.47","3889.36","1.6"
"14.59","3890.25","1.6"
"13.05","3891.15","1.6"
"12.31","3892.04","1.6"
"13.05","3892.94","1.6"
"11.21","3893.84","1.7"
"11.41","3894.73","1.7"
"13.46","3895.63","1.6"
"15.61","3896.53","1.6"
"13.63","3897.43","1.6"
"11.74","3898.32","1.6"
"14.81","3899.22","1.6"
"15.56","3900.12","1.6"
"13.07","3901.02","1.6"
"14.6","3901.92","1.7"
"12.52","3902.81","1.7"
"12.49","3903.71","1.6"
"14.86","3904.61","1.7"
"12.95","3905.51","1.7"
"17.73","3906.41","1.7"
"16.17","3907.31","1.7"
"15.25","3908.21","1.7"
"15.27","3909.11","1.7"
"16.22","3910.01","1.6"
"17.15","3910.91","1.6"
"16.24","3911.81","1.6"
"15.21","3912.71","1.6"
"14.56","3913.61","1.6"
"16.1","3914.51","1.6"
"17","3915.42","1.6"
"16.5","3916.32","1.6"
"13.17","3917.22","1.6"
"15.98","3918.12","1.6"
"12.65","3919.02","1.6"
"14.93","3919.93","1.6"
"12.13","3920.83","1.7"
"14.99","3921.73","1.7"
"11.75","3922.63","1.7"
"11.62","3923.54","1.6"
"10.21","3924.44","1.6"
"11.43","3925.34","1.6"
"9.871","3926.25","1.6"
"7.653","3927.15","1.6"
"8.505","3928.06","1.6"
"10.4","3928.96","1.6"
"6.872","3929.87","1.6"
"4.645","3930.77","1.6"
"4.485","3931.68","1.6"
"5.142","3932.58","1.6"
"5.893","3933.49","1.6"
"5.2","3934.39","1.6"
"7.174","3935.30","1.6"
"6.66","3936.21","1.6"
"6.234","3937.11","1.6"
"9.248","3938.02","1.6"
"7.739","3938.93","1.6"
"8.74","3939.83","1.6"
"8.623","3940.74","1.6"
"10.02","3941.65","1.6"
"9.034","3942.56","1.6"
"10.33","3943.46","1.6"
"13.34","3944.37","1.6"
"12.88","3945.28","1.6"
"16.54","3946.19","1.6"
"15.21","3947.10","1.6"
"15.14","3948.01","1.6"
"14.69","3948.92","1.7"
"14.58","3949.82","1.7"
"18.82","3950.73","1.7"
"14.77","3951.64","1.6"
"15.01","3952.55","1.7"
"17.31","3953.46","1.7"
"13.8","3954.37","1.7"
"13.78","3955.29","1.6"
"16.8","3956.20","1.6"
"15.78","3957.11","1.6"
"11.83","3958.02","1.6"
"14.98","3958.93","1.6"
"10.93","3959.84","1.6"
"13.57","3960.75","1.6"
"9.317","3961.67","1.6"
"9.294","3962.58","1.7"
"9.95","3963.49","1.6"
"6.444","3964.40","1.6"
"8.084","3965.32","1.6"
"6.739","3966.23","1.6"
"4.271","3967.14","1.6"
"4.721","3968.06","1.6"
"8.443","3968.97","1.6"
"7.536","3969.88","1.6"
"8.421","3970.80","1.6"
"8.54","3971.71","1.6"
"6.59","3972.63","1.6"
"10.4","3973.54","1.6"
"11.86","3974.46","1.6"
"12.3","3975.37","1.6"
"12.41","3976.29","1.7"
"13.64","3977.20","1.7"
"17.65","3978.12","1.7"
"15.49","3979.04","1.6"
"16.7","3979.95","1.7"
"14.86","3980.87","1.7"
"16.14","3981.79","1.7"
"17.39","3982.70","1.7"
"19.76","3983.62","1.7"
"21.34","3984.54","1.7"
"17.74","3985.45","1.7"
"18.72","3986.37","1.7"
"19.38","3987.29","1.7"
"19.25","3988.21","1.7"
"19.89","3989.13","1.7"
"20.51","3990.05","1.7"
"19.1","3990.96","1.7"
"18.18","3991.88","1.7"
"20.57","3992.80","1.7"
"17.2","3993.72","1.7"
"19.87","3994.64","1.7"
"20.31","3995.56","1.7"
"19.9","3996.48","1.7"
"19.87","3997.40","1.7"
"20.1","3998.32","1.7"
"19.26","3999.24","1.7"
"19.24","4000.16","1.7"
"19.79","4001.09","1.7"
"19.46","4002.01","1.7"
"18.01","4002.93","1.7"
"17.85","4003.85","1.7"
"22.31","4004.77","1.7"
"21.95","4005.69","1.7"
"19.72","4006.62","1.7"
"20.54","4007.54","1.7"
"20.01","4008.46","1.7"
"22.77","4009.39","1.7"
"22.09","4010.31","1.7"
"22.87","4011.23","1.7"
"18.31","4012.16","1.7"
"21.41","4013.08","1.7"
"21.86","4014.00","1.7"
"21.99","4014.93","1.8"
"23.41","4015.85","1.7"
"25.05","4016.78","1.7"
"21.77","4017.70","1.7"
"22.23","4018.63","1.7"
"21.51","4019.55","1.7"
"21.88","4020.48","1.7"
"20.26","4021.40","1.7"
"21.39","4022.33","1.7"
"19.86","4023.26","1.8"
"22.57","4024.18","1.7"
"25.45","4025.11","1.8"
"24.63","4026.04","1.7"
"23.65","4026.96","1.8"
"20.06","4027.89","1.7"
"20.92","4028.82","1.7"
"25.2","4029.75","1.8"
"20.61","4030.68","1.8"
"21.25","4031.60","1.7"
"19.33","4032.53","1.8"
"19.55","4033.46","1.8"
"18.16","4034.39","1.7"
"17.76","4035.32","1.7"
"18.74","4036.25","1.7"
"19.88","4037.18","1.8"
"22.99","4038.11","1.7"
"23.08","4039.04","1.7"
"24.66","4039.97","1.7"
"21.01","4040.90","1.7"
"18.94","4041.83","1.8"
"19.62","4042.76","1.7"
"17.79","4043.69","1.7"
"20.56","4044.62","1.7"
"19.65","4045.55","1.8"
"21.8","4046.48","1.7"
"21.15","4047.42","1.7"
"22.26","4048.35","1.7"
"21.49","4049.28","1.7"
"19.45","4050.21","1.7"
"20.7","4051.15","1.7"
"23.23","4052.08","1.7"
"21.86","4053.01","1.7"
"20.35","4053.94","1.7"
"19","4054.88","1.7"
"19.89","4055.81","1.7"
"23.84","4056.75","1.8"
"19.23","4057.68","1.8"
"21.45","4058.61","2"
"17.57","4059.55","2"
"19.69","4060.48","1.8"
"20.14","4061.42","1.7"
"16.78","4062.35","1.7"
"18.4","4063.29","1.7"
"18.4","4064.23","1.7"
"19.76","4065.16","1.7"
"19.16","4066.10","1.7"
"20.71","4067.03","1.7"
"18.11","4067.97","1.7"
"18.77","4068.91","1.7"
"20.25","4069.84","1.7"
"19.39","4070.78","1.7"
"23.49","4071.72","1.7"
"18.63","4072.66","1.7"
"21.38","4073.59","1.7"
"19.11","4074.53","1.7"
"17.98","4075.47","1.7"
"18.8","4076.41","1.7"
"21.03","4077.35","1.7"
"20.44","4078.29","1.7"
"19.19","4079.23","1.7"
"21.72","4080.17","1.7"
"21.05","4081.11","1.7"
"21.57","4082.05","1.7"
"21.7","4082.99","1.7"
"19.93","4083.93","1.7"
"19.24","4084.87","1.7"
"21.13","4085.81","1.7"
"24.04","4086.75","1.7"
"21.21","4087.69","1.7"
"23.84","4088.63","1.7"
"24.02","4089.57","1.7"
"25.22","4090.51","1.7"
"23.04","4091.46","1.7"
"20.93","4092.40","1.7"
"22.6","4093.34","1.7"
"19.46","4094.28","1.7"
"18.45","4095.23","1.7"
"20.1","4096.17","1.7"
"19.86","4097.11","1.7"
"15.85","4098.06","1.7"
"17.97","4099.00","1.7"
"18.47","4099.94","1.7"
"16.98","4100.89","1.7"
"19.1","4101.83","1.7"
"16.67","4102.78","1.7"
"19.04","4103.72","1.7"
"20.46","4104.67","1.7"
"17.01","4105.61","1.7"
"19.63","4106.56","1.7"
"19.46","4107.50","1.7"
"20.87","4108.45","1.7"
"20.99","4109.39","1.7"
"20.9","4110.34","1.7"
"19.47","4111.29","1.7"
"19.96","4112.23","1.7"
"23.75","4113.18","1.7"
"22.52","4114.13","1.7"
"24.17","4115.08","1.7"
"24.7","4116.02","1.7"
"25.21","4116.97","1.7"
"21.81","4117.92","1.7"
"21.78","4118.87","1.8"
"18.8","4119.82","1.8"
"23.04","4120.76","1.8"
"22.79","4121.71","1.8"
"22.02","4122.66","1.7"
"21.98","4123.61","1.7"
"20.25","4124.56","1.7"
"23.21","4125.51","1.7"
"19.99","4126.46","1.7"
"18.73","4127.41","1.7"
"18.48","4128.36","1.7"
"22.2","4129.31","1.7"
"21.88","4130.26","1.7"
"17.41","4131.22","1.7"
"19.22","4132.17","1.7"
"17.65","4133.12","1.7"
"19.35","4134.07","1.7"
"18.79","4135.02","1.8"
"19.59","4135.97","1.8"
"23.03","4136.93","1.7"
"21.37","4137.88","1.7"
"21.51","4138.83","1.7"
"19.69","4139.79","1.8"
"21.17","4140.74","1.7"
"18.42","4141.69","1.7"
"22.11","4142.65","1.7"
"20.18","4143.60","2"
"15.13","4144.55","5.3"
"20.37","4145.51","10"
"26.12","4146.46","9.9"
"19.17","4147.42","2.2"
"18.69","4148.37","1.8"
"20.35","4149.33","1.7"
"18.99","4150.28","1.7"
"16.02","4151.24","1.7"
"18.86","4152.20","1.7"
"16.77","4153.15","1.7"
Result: 1.9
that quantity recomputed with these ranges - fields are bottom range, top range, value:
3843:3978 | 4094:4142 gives 1.97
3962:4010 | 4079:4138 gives 1.39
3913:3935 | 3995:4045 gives 2.02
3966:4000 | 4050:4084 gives 1.36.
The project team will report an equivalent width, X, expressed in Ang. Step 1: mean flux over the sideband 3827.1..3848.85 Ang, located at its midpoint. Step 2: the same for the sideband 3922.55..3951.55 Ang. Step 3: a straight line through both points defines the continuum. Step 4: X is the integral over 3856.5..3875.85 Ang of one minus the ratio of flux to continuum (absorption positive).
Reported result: -2.6 Ang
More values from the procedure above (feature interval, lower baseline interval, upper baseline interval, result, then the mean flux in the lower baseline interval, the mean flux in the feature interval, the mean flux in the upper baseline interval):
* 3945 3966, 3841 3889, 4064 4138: 1.37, 10.5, 13.4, 20.5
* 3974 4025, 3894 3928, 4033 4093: -4.85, 13.9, 19.5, 20.5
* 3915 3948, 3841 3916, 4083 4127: 8.42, 11.9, 10.4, 20.9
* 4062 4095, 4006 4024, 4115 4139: 1.06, 21.5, 20.6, 21.1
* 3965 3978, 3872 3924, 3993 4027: 6.57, 13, 9.1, 21.1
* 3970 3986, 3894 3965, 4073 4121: 0.82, 12.4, 14.1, 20.7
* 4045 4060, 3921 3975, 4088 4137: -3.49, 10.4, 20.8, 20.6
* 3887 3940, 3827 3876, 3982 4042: 5.91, 9.58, 12.1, 20.7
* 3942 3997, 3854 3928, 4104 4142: 3.86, 12.2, 14.1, 20.8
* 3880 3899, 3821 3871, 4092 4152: -1.15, 9.53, 11.9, 20.2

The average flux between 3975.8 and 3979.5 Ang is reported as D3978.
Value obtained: 14.8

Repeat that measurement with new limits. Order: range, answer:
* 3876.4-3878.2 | 11.3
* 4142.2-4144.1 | 21.1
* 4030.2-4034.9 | 19.8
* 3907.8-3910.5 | 15.6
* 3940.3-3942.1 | 9.31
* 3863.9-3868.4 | 10.5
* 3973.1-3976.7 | 11.7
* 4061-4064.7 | 18.4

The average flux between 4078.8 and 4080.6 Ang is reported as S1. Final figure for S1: 20.4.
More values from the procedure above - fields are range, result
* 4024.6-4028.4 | 23.4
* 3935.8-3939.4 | 7.5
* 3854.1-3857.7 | 11.3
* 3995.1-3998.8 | 20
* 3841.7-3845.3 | 11.2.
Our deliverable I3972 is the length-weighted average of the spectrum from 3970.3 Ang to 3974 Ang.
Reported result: 8.47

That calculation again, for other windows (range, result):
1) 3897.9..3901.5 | 13.8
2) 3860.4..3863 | 11.6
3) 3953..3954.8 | 15.6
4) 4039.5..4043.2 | 21.1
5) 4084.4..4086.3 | 20.2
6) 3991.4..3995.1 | 18.9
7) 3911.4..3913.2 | 15.7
